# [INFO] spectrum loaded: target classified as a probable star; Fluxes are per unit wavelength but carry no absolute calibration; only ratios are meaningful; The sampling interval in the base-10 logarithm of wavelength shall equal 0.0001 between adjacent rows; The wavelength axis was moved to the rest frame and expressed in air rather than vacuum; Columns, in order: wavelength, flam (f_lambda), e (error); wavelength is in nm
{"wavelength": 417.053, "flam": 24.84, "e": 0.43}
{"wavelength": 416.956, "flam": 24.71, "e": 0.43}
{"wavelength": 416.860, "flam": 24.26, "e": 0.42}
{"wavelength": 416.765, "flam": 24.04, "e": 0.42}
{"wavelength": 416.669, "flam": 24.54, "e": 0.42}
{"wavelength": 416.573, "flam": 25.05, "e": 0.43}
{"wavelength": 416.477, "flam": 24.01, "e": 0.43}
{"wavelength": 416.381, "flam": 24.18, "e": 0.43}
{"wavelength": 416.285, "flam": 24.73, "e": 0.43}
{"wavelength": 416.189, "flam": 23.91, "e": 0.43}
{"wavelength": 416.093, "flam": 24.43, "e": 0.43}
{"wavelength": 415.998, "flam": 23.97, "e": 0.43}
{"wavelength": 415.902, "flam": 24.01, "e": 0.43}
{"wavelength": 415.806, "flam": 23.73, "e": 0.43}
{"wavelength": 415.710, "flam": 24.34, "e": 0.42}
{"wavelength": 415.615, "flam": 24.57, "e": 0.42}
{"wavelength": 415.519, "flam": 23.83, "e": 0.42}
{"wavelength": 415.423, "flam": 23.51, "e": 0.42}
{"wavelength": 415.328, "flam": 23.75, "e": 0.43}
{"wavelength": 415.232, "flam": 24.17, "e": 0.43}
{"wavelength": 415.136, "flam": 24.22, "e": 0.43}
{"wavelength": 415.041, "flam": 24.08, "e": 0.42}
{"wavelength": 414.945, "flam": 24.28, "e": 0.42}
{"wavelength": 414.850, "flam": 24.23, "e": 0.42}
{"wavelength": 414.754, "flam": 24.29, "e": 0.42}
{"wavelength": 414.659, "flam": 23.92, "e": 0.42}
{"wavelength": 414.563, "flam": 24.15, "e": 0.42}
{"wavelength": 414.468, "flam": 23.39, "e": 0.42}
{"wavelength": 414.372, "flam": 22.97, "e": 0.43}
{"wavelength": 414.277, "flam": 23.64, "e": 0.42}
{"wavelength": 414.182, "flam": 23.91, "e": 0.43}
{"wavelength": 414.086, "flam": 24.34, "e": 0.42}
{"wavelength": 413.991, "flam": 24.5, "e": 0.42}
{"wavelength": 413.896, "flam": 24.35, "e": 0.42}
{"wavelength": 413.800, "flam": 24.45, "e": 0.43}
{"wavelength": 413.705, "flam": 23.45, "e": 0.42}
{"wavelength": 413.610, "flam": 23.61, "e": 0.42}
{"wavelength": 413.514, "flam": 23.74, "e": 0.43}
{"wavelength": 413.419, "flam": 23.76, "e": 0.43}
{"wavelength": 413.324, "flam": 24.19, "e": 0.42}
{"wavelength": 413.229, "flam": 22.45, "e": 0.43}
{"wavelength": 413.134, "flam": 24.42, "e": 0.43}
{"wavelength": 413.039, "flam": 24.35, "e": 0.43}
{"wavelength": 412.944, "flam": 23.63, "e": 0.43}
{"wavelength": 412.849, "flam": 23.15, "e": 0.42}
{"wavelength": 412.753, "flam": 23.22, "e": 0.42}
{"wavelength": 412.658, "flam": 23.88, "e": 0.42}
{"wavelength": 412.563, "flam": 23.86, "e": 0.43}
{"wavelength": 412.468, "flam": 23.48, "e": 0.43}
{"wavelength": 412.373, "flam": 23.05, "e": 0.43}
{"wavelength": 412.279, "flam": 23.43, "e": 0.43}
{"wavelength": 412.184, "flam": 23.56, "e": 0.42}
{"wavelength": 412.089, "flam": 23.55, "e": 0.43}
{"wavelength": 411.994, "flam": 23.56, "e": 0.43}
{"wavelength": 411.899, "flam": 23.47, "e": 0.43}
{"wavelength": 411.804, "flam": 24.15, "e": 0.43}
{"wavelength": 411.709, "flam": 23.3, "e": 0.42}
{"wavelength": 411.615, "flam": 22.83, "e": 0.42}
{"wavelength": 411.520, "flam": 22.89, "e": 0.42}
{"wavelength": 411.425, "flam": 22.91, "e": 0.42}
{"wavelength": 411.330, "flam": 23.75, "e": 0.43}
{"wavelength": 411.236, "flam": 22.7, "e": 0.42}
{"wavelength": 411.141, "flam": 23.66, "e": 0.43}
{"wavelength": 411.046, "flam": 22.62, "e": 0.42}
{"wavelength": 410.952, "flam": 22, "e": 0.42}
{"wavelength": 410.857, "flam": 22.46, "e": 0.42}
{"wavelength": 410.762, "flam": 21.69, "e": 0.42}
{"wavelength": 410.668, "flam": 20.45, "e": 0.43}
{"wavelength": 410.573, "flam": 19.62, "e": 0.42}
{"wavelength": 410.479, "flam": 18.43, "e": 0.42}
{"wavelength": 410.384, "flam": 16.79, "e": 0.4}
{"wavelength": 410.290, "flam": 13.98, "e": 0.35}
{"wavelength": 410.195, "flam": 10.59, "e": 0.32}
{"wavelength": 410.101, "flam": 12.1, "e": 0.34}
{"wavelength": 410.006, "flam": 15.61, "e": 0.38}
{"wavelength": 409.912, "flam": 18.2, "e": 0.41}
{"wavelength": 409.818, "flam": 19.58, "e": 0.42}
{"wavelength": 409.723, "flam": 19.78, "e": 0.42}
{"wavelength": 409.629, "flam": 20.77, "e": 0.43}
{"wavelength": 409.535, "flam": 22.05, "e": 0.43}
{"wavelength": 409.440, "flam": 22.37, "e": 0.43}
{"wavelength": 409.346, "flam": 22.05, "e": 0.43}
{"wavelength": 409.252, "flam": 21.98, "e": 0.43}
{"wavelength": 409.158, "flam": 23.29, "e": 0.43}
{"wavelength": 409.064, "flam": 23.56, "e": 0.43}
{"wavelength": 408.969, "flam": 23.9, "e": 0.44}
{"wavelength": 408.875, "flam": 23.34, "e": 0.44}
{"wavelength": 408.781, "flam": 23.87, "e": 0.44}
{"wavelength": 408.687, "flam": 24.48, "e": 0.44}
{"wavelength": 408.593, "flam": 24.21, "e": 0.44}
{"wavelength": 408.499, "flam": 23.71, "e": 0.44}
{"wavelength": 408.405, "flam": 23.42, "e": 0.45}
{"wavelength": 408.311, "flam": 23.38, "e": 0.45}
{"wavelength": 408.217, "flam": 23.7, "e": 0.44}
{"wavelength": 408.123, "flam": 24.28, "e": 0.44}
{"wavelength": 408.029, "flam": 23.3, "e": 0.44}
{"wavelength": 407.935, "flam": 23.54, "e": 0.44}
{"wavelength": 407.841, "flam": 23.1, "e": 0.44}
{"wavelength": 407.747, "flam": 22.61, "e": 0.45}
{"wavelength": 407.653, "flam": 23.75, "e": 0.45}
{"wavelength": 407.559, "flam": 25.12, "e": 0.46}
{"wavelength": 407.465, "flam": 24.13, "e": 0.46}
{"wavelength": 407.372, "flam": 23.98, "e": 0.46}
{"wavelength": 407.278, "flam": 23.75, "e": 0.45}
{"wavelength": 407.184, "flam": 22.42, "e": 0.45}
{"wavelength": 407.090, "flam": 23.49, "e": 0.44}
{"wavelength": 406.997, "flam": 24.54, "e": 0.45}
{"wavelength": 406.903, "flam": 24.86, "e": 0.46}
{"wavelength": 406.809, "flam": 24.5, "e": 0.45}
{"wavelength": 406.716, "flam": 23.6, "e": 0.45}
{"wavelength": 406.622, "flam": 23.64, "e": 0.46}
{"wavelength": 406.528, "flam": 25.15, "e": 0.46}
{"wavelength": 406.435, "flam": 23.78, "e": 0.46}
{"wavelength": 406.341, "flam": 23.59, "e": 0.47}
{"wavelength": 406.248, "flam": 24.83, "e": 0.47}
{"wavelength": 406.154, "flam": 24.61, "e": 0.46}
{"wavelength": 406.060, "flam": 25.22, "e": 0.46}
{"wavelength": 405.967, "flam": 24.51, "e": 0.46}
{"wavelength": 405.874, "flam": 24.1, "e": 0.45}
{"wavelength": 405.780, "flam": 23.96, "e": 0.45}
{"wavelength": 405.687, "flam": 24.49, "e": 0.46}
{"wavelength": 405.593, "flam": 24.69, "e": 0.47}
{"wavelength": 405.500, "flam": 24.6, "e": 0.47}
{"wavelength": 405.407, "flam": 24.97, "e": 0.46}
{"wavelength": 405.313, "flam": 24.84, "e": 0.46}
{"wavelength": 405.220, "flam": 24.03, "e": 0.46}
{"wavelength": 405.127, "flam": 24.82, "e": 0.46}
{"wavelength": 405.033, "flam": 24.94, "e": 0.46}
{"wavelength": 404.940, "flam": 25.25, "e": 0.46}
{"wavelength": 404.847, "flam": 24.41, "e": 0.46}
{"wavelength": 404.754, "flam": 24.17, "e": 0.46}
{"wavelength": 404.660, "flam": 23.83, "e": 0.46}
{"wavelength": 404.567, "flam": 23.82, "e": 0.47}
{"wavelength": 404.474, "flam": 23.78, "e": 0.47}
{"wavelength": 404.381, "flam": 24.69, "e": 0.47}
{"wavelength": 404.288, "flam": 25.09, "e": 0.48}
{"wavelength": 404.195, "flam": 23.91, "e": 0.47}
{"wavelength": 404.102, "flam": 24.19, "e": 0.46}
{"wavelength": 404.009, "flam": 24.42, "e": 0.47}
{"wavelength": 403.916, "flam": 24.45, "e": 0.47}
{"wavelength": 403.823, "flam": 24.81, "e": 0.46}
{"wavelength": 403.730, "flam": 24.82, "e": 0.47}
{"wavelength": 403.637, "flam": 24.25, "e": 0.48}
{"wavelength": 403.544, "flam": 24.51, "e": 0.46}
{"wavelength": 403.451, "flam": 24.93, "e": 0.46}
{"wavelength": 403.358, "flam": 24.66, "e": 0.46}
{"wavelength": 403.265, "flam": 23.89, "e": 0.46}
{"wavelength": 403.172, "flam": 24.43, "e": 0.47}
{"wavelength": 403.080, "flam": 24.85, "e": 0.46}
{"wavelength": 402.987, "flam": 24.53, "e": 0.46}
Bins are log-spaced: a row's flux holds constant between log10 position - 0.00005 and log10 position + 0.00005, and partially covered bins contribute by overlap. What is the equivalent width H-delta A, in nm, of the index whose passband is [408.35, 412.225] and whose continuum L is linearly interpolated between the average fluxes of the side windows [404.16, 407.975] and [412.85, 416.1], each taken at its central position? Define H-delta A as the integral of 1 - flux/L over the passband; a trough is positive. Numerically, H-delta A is 0.43 nm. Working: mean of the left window 24.2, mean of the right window 23.9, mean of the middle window 21.4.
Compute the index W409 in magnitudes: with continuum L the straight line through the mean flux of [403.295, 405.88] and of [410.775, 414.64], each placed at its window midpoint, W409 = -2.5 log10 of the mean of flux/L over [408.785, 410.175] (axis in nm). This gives 0.17 mag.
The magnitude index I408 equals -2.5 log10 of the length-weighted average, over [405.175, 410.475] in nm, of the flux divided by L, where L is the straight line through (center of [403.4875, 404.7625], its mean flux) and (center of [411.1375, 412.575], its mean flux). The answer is 0.06 mag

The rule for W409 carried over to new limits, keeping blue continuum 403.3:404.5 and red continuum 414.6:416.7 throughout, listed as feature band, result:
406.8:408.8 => 0.026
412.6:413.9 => 0.023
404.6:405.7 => -0.004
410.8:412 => 0.056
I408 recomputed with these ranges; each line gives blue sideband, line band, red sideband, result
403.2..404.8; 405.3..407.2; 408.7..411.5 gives -0.06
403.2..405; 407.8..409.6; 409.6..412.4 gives -0.07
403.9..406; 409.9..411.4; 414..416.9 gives 0.26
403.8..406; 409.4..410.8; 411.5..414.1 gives 0.30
